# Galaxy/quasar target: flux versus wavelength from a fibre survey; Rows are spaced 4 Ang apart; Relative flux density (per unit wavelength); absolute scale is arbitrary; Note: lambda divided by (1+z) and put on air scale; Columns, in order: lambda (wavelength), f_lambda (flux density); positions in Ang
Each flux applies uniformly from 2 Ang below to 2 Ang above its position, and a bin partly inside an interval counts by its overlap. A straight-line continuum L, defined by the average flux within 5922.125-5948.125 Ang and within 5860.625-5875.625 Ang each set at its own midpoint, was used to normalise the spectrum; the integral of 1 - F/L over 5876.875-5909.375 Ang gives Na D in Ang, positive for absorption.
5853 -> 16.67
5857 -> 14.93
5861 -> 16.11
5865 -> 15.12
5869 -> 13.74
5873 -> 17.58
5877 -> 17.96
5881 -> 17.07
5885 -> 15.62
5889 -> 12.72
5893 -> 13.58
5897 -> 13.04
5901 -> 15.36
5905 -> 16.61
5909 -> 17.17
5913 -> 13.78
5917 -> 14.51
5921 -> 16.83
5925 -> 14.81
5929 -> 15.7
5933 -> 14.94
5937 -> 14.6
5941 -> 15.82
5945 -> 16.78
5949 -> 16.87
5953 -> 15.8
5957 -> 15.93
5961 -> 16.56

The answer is 0.8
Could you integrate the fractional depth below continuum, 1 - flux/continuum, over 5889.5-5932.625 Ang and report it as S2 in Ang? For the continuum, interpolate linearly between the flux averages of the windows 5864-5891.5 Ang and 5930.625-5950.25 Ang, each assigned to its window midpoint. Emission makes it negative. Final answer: 1.8 Ang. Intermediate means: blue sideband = 15.7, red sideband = 15.8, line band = 15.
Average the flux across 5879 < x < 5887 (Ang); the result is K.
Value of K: 16.3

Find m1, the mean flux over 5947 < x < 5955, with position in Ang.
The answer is 16.3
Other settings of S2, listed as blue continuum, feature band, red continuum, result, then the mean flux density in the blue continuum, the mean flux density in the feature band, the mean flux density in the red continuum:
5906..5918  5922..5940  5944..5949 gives 1.1 Ang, 15.3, 15.2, 16.8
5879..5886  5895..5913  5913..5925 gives 0.4 Ang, 16.4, 15.3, 15.2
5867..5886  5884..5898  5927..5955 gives 2.3 Ang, 16.4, 13.7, 15.8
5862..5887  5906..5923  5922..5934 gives -0.1 Ang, 16.2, 15.6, 15.3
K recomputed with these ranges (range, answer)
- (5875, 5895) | 15.4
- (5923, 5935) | 15.1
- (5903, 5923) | 15.8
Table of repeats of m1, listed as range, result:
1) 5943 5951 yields 16.8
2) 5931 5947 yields 15.5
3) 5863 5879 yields 16.1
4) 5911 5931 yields 15.1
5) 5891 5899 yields 13.3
